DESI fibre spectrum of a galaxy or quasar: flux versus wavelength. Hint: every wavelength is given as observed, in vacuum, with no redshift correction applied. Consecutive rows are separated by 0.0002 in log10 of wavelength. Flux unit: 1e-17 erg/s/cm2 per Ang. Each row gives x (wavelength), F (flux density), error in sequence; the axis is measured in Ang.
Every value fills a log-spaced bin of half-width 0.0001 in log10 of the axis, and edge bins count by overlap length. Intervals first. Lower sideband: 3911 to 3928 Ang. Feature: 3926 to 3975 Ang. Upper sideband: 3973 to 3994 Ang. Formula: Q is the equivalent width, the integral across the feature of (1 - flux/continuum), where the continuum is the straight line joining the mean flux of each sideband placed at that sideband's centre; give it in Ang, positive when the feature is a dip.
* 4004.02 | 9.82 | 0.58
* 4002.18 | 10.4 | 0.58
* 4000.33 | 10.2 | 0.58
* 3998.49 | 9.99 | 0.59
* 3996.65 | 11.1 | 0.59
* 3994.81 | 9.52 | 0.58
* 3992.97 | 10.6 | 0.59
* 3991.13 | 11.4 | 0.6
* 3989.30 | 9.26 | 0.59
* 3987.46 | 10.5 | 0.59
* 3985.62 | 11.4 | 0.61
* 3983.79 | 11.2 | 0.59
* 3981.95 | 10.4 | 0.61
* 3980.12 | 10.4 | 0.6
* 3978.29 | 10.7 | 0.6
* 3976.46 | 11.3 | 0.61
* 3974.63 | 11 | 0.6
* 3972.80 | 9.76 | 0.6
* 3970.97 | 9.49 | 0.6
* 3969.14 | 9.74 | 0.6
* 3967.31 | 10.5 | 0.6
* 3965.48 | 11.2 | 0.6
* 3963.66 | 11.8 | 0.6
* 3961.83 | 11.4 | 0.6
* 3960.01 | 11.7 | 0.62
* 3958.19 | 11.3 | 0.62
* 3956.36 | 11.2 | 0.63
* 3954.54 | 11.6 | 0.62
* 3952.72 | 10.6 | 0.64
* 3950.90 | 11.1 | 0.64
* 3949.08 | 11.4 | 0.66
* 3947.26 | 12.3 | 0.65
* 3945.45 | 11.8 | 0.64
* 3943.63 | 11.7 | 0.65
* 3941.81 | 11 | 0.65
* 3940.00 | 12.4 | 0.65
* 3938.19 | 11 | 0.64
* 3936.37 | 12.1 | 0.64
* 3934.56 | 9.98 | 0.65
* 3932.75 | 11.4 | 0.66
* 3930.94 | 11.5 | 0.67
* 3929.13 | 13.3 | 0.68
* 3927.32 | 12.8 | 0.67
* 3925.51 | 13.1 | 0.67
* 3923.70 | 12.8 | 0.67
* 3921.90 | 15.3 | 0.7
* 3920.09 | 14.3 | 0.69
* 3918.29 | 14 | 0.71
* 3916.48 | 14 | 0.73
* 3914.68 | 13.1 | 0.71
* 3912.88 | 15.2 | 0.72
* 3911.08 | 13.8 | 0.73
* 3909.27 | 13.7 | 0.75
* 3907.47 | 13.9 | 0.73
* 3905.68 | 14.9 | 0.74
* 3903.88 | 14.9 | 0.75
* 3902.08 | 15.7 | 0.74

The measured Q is 4.0 Ang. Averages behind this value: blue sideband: 13.9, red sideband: 10.7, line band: 11.3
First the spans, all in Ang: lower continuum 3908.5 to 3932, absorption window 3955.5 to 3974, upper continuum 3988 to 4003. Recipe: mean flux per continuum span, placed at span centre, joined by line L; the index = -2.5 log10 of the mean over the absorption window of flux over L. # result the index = 0.08 mag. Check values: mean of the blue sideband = 13.6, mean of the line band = 10.8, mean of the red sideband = 10.3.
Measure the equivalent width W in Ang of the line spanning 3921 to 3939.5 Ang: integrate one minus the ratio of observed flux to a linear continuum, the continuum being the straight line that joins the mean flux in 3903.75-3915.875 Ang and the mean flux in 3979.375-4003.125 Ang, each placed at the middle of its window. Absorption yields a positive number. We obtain 1.3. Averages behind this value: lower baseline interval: 14.2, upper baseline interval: 10.5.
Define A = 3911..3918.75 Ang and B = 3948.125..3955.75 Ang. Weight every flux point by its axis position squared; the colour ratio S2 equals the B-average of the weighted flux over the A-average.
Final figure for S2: 0.8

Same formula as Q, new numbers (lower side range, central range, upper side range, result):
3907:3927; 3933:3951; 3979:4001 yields 1.7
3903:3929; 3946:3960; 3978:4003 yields 1.0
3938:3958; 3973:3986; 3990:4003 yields 0.0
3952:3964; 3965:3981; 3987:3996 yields 0.6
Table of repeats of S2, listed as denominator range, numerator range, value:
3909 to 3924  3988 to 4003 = 0.76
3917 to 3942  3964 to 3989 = 0.86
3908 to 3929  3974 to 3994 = 0.80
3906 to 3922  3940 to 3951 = 0.84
